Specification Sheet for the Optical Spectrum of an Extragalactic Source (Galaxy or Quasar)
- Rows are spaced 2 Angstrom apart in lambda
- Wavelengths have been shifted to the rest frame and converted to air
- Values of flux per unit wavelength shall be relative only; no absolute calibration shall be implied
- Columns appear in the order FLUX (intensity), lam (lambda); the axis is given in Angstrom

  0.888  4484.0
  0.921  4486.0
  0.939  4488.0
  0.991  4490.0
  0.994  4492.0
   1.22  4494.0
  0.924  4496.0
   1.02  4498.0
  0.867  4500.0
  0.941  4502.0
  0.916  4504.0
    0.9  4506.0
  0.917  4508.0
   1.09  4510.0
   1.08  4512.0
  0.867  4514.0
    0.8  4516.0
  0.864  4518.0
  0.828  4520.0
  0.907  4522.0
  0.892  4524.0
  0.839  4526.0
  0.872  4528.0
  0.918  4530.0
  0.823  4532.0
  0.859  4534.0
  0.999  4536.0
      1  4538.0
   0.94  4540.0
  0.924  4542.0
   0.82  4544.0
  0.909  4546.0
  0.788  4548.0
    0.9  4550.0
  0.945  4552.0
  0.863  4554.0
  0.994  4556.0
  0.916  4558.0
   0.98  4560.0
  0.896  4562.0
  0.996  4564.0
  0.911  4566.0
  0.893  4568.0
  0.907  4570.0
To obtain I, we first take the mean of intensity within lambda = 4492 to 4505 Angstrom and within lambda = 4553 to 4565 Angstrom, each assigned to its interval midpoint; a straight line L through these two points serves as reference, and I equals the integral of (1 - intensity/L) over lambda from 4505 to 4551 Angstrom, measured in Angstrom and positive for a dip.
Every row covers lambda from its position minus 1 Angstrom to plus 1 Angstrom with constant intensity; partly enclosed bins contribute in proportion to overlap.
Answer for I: 2.9 Angstrom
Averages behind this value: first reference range 0.982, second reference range 0.941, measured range 0.902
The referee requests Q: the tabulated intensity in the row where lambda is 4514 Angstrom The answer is 0.867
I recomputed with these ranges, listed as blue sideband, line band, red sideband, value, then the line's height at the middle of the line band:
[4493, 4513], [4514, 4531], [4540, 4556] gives 1.4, 0.945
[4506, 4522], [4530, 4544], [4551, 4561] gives 0.2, 0.93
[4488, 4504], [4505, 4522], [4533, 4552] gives 0.7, 0.956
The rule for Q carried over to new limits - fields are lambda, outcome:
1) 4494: 1.22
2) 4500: 0.867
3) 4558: 0.916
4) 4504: 0.916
